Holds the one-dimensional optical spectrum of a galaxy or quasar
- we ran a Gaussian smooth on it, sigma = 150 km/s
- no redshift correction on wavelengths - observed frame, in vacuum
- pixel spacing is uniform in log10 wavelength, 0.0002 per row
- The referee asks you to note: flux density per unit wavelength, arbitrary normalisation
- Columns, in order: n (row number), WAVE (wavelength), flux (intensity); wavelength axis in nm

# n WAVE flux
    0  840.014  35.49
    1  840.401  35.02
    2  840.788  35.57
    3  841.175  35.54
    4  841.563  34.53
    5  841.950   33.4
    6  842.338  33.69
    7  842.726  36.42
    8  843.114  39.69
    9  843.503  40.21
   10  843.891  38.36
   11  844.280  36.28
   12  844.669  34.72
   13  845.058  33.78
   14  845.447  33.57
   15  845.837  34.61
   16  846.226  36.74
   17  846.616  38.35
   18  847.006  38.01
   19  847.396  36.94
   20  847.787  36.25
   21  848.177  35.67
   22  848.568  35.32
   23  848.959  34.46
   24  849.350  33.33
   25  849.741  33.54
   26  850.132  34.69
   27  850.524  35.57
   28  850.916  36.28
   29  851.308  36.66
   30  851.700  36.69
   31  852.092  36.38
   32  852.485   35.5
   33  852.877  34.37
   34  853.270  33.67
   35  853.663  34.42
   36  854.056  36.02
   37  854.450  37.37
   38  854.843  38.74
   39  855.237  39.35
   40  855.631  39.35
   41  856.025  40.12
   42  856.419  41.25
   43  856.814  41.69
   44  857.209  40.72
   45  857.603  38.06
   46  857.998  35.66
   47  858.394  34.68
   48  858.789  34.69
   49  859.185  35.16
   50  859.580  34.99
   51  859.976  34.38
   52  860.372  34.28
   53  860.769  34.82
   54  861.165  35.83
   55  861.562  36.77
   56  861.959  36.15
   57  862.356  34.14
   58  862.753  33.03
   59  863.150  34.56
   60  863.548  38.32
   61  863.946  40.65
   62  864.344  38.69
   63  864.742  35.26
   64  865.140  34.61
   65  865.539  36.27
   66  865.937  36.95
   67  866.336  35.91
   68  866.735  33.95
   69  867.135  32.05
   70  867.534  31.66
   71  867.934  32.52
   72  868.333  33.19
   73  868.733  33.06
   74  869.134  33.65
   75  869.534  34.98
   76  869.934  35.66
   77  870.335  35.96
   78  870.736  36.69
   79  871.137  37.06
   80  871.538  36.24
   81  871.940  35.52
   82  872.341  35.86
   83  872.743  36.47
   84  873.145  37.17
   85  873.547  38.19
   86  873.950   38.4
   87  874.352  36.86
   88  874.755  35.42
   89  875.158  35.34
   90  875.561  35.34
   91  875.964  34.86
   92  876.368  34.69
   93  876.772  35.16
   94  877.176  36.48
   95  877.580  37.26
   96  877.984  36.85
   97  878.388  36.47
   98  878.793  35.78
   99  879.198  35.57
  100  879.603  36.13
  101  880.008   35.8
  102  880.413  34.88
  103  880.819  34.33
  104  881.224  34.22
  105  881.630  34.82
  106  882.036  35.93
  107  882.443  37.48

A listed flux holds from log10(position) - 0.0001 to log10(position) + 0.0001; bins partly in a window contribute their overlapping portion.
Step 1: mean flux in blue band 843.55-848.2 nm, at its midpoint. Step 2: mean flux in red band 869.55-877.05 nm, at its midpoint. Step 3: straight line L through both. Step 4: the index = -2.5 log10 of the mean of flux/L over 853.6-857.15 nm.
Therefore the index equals -0.08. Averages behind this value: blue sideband 36.3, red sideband 36.1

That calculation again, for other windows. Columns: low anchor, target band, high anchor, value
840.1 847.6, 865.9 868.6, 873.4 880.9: 0.08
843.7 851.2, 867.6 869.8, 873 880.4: 0.08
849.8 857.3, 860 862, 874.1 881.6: 0.04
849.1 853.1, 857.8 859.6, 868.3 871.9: 0.01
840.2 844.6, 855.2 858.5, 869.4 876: -0.08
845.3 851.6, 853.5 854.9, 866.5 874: -0.03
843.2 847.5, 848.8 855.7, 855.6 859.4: 0.05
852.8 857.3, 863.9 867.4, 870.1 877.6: 0.04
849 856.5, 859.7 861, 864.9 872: 0.03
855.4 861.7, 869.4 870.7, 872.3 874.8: 0.04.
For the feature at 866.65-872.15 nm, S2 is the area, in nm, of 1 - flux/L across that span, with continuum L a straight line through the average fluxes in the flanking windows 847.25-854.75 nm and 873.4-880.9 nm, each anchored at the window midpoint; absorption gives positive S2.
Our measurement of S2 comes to 0.21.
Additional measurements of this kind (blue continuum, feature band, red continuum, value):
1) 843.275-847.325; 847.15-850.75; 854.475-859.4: 0.19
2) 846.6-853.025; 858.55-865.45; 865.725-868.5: -0.27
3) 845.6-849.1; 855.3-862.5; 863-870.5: -0.26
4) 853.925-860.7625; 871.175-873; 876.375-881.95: 0.00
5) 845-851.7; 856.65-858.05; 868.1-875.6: -0.14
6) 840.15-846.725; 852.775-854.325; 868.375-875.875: 0.05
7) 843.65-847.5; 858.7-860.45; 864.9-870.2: 0.01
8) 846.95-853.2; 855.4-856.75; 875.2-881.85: -0.18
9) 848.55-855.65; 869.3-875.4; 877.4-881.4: -0.10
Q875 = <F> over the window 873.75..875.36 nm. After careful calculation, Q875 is 36.5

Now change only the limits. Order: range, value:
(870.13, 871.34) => 36.6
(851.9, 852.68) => 35.9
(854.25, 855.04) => 38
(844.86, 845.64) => 33.7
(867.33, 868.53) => 32.5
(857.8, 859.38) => 35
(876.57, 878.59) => 36.5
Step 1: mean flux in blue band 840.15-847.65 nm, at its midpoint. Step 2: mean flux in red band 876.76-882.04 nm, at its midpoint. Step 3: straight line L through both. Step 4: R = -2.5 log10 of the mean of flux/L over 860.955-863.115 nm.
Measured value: 0.023 mag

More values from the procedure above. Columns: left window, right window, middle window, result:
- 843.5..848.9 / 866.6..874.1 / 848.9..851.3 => 0.04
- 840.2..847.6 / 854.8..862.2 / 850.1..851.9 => 0.01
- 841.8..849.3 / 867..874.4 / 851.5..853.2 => 0.01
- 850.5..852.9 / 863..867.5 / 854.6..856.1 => -0.09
